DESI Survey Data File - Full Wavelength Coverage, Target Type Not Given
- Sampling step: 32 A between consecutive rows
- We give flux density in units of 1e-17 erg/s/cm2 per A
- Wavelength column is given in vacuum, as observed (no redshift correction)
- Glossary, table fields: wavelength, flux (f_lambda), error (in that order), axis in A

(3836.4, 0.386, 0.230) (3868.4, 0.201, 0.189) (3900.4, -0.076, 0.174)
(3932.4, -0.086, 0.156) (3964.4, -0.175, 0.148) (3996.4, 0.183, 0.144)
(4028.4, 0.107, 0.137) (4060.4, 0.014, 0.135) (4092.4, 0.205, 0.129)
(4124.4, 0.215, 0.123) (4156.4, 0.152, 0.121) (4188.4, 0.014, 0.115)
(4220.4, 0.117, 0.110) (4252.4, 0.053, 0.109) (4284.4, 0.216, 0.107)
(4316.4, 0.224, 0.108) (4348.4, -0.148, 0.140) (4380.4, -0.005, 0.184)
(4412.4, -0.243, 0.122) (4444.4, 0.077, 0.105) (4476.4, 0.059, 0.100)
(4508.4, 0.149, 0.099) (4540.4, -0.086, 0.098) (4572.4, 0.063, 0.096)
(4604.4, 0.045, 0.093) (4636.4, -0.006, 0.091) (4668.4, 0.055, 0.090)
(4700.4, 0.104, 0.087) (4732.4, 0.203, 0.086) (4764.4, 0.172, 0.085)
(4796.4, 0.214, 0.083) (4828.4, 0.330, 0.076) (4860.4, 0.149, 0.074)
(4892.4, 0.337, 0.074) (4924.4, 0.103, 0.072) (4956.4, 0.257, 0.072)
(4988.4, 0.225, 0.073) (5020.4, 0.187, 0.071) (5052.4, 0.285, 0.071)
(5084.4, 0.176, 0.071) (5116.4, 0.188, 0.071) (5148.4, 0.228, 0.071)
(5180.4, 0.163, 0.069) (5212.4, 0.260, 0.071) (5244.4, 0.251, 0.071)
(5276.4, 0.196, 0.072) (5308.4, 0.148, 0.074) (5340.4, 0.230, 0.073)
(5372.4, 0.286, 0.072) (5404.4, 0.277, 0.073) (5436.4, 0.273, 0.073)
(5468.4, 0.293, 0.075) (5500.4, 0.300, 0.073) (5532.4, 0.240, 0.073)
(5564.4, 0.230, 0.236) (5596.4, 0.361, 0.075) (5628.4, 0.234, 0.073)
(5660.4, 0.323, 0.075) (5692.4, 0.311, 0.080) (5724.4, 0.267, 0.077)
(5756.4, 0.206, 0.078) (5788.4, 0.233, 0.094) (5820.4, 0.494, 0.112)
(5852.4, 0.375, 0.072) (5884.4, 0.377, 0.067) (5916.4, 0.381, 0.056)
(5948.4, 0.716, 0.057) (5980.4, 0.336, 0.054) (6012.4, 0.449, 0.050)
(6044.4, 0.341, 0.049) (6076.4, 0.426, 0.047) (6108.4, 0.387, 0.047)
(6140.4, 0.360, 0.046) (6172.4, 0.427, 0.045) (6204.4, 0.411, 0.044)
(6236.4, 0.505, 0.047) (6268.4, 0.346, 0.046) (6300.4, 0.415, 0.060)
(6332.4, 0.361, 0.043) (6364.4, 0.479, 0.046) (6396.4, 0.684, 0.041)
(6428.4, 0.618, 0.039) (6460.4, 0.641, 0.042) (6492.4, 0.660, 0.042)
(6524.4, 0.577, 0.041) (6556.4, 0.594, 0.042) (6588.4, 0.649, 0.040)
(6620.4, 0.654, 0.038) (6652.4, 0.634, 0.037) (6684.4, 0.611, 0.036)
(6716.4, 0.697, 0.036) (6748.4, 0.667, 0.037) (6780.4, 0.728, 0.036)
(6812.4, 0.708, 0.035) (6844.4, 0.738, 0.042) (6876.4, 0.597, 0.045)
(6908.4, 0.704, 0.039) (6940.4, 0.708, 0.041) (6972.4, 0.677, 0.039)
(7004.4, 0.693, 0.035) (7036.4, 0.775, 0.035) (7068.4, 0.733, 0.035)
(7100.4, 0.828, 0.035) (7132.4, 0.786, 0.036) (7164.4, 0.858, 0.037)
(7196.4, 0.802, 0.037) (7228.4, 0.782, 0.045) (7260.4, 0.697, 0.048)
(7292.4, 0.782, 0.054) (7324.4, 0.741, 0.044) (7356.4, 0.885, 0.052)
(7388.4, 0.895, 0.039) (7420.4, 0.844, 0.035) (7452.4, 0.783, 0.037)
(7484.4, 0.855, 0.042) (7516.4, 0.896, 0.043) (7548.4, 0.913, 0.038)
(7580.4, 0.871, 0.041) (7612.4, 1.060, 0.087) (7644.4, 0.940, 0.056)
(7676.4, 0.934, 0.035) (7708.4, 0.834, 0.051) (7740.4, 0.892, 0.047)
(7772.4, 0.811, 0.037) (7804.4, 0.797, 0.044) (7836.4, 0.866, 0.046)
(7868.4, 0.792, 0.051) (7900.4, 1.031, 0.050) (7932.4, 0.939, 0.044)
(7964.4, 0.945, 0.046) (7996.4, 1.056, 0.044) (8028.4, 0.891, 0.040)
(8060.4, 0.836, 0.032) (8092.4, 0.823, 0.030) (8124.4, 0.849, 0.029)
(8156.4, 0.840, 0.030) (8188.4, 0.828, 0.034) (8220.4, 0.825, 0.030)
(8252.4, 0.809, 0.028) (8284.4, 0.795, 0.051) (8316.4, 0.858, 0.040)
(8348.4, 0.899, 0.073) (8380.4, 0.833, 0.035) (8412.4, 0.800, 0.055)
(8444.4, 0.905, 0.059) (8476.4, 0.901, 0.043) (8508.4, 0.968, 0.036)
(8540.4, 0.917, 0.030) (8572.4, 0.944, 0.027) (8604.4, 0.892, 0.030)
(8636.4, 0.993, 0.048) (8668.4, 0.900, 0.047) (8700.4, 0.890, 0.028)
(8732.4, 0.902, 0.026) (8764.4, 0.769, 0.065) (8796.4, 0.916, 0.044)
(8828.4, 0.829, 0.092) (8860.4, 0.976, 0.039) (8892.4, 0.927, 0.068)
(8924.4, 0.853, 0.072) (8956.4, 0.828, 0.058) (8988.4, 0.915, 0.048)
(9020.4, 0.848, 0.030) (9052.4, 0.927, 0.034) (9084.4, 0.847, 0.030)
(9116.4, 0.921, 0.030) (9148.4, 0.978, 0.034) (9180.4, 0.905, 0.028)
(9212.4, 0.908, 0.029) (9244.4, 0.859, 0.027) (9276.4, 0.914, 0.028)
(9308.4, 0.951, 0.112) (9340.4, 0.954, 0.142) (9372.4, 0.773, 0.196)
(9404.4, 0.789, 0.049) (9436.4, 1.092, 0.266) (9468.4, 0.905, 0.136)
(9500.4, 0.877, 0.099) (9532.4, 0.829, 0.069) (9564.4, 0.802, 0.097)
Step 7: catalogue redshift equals 0.59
